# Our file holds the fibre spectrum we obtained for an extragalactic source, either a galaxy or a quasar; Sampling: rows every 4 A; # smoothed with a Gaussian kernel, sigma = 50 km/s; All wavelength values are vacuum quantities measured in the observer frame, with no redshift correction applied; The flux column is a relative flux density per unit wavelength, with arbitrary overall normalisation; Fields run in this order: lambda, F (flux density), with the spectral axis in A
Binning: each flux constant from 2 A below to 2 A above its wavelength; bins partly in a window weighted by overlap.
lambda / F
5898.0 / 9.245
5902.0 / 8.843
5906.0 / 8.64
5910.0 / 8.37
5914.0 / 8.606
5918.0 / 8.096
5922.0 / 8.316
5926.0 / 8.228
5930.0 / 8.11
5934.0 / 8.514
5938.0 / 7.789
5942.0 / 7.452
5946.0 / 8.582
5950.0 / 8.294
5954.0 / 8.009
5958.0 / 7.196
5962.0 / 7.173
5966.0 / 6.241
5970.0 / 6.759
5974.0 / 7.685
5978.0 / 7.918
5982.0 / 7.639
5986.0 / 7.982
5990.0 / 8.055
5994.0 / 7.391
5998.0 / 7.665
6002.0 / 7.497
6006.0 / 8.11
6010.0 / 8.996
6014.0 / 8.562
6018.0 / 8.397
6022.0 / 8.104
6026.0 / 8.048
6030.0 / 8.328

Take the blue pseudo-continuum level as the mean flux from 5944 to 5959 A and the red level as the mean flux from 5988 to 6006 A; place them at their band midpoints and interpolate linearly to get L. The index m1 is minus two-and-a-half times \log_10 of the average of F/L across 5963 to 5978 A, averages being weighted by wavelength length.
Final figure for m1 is 0.13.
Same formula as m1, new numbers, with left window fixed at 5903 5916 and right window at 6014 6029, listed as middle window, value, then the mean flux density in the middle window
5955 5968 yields 0.206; 6.96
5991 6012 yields 0.048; 7.94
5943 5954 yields 0.023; 8.27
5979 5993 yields 0.065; 7.86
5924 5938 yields 0.037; 8.21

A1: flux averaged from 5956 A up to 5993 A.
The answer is 7.4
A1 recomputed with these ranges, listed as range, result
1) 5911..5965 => 8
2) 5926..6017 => 7.82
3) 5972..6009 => 7.8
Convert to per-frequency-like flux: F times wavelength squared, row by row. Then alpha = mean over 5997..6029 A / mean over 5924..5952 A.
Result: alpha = 1.03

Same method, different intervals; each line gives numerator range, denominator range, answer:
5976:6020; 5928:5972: 1.07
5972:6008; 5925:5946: 0.98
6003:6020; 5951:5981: 1.17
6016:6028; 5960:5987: 1.14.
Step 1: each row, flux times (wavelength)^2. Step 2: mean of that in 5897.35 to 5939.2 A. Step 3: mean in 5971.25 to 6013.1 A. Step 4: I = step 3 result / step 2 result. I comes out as 0.96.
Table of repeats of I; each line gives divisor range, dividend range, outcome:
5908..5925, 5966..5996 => 0.92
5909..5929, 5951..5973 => 0.87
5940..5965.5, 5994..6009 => 1.03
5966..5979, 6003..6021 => 1.18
